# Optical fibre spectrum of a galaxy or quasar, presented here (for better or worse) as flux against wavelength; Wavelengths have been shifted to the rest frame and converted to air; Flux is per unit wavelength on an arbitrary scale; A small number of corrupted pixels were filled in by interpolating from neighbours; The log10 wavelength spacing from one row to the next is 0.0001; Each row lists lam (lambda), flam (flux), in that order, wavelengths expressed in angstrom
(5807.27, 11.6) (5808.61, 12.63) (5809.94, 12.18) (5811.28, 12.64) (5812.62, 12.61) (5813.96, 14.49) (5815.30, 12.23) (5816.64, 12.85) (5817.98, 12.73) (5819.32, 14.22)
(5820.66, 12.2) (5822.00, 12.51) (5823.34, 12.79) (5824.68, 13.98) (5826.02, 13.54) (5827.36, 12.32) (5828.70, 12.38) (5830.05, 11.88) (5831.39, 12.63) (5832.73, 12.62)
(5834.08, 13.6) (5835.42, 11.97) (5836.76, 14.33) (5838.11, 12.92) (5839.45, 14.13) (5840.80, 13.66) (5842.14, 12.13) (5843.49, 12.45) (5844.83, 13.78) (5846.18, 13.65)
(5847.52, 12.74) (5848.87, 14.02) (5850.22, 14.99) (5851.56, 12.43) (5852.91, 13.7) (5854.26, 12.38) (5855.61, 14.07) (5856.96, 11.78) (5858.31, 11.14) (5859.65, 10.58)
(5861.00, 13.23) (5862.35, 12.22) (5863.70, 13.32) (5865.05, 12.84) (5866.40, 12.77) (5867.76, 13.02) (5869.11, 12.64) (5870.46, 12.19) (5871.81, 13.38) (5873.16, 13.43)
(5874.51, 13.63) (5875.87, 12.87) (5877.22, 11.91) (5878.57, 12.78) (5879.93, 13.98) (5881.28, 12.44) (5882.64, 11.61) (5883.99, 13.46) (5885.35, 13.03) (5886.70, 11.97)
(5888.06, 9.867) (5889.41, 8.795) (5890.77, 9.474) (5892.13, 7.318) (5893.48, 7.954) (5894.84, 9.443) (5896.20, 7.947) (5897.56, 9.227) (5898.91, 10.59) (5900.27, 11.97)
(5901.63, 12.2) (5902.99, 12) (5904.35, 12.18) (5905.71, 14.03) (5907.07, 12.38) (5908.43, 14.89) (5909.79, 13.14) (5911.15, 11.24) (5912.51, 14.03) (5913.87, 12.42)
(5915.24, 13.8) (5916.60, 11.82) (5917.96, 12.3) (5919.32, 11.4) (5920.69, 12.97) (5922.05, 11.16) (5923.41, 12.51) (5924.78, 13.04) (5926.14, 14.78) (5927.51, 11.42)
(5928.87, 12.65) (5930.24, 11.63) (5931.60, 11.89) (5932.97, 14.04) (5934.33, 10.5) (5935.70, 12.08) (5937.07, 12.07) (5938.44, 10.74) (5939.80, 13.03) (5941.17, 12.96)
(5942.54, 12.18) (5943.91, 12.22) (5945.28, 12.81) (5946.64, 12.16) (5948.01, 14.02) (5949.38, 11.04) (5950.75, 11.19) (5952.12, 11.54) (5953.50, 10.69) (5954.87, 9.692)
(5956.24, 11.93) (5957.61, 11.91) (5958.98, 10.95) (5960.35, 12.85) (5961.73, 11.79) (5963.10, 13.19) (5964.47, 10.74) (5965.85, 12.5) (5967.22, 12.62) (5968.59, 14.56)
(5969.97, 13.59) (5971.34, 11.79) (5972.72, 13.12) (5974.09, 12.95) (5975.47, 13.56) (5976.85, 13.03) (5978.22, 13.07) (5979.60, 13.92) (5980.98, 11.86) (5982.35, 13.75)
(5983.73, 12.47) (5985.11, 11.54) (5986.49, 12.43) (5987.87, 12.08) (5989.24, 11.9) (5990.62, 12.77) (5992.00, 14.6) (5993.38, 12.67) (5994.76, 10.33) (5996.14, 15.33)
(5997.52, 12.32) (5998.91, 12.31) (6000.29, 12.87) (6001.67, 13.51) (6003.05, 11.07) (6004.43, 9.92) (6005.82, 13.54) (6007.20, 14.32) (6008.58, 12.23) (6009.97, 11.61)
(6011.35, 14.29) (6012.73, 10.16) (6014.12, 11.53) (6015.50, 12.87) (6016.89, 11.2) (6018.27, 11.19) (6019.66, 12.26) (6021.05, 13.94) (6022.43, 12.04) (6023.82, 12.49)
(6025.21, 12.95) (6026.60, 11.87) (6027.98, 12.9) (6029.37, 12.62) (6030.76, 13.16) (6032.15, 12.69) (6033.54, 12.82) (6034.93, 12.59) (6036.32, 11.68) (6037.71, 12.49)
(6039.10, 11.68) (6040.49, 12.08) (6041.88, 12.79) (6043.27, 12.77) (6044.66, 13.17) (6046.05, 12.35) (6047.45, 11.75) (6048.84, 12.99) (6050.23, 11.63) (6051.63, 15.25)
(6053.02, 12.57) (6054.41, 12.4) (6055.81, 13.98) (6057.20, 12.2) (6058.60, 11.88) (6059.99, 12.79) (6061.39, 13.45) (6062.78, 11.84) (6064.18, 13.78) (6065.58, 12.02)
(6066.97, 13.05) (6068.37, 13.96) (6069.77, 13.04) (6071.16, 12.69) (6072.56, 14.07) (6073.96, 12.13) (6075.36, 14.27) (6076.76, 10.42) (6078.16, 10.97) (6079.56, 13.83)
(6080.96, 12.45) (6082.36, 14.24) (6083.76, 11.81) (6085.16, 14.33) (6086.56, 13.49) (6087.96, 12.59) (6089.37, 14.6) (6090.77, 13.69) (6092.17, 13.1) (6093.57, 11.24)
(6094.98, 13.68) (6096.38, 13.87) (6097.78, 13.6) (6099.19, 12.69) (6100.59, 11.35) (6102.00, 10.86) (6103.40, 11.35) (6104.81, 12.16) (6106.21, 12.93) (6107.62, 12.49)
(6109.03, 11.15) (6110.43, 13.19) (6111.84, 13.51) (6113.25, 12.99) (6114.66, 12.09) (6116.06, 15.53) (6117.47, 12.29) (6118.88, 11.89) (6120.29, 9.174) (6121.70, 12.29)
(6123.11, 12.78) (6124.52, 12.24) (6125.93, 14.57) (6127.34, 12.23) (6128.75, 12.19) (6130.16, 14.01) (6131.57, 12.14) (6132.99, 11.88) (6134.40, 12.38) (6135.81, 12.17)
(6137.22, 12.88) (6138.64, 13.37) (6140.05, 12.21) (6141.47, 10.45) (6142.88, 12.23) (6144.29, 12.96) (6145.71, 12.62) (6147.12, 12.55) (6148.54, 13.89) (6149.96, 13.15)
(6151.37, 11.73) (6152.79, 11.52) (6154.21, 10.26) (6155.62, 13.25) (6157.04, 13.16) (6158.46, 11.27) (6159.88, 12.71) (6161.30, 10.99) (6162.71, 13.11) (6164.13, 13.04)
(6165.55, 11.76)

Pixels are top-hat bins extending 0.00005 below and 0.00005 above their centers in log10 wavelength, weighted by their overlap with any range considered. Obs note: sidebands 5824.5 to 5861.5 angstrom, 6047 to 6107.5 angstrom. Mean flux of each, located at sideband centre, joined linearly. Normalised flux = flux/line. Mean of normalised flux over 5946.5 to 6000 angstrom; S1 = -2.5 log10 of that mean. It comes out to 0.04 mag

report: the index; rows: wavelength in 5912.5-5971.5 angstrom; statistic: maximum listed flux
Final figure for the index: 14.78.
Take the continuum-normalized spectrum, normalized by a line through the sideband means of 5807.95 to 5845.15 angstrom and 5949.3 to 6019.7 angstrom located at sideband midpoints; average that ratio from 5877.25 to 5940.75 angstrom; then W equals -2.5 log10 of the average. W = 0.070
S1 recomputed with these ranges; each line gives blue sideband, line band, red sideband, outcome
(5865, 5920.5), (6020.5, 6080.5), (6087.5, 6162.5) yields -0.034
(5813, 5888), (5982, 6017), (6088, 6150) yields 0.024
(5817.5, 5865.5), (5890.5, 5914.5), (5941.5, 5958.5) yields 0.093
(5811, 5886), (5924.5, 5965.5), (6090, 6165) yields 0.063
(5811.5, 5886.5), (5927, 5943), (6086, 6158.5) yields 0.061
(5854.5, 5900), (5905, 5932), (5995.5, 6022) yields -0.068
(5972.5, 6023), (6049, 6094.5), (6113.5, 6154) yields -0.037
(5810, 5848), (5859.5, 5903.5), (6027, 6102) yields 0.115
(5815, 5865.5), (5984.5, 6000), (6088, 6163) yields 0.010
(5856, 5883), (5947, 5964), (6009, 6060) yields 0.073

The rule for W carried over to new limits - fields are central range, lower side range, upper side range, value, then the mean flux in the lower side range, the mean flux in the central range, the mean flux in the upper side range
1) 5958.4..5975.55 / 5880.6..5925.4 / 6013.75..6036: -0.05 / 11.6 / 12.6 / 12.4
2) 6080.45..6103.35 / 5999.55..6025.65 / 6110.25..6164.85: -0.04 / 12.3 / 12.9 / 12.5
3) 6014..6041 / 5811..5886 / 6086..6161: 0.03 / 12.9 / 12.4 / 12.5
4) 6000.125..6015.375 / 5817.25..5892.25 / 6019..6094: 0.04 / 12.7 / 12.3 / 12.8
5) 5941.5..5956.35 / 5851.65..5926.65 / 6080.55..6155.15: 0.04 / 12.1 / 11.8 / 12.6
